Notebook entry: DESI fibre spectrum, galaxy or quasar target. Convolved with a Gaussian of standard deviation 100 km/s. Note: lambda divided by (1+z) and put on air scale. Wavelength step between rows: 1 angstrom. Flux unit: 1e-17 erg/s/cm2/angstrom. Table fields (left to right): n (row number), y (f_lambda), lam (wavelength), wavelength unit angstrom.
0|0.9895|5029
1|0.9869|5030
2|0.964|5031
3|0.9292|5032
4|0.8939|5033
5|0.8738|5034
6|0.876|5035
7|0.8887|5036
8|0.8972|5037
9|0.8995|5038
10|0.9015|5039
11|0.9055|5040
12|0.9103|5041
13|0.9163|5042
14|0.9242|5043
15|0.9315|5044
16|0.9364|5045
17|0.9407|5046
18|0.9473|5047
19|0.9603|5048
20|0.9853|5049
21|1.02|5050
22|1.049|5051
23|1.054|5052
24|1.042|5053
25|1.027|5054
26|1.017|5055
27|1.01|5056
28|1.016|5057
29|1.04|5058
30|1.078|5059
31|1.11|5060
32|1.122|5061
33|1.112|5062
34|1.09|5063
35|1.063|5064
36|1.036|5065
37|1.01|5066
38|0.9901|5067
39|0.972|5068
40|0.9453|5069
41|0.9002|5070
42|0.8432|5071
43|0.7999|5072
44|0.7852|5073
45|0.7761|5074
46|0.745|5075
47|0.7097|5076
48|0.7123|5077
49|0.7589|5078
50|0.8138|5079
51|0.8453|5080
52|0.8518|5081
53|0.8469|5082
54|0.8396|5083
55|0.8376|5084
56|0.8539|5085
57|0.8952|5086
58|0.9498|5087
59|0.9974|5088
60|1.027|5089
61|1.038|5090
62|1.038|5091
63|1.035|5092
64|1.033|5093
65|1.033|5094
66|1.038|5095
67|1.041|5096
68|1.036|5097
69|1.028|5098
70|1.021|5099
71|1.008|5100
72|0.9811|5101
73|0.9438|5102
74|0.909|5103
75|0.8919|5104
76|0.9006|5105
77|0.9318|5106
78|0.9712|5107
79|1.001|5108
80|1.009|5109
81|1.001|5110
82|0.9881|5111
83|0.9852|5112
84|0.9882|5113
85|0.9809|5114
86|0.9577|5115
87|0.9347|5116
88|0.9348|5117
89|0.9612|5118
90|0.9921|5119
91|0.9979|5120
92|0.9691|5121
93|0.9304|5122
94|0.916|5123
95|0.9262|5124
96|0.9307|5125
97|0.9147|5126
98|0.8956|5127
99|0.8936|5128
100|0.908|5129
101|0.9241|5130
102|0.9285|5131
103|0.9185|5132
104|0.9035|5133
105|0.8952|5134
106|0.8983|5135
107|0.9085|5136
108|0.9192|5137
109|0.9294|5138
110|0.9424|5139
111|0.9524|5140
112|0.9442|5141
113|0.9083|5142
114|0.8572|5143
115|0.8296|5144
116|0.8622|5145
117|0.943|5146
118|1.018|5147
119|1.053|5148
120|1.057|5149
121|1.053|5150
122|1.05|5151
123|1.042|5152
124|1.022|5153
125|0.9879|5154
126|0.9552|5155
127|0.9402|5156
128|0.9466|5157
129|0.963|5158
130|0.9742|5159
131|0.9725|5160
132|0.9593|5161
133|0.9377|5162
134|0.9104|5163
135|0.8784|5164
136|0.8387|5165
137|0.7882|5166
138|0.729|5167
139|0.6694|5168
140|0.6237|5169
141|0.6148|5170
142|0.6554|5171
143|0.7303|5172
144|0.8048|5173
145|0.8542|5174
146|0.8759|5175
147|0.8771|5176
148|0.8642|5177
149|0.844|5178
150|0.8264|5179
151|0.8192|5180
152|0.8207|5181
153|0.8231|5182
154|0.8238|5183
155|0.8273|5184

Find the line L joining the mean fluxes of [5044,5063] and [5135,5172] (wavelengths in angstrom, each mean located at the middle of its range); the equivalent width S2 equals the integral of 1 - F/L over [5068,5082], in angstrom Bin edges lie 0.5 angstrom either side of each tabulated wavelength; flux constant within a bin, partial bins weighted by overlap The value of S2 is 2.6 angstrom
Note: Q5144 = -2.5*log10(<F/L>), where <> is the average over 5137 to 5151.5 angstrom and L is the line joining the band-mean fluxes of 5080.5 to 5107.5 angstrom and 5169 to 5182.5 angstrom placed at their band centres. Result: -0.117 mag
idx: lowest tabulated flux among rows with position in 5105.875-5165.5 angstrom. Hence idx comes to 0.8296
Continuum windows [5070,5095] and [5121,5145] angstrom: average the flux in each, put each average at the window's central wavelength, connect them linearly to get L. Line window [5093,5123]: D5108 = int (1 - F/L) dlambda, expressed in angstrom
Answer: -2.7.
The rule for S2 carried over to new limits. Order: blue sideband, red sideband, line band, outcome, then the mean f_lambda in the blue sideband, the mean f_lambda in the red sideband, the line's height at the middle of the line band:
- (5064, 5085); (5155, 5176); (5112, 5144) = -3.23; 0.856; 0.837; 0.845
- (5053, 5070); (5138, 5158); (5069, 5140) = 5.21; 1.04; 0.966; 1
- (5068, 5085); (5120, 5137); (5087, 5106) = -3.10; 0.819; 0.919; 0.857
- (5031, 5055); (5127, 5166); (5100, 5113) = -0.28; 0.946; 0.94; 0.942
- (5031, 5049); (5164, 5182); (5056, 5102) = -3.78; 0.917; 0.783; 0.878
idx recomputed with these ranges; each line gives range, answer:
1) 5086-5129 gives 0.8919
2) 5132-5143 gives 0.8572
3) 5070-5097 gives 0.7097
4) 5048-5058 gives 0.9603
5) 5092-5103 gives 0.909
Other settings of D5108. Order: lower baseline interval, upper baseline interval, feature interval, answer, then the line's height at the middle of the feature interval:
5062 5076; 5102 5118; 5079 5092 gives 0.2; 0.935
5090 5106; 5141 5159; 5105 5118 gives 0.2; 0.988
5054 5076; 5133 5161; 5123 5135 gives 0.6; 0.959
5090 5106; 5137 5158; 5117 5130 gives 0.6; 0.979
